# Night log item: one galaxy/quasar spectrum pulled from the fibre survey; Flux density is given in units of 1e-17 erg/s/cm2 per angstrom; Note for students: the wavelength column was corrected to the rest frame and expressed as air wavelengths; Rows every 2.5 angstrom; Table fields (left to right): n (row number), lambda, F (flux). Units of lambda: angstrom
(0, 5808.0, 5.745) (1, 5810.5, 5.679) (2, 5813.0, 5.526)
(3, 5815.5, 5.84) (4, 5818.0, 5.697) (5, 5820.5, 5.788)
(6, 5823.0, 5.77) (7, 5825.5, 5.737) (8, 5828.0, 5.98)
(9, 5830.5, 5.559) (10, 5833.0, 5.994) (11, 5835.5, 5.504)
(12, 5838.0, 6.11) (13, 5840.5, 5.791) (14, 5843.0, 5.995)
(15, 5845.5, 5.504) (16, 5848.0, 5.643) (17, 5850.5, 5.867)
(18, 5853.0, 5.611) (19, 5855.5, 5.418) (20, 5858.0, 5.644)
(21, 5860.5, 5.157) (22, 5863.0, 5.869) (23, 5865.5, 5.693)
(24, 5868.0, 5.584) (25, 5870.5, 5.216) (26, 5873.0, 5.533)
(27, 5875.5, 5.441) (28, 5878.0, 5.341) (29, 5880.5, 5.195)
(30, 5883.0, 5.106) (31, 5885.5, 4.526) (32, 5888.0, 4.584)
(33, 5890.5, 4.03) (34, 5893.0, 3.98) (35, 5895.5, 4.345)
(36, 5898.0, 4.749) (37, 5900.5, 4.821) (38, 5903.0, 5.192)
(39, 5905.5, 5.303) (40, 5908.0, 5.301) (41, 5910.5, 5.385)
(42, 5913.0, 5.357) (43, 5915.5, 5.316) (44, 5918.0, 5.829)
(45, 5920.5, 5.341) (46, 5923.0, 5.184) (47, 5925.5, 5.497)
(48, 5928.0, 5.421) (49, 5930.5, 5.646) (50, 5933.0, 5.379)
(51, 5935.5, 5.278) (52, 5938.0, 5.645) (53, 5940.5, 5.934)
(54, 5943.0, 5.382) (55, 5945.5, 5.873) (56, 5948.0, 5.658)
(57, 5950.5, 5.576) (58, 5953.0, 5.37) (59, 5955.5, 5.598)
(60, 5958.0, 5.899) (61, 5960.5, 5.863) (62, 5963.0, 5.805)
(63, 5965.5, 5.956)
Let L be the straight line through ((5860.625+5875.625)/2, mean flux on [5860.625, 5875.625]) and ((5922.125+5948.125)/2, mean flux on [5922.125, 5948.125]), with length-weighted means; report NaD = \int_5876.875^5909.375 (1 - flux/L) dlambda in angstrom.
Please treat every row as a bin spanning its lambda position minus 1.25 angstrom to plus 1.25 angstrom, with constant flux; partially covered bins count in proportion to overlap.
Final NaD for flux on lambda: 4.3 angstrom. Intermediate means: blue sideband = 5.53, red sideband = 5.54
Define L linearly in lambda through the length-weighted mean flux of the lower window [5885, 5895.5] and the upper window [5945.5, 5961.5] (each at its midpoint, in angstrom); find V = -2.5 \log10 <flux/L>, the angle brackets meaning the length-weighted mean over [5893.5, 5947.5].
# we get -0.083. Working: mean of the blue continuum 4.27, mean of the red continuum 5.67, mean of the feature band 5.33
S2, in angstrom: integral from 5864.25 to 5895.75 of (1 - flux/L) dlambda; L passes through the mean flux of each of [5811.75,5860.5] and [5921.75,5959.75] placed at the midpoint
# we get 3.7 angstrom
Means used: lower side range 5.72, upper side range 5.56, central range 4.99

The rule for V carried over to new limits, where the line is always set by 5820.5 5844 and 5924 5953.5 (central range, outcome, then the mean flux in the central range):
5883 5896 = 0.29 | 4.37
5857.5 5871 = 0.04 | 5.54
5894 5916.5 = 0.12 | 5.07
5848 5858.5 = 0.03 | 5.64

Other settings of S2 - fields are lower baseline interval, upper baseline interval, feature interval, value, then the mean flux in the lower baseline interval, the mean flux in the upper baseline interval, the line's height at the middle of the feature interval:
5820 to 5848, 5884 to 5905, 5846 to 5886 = -2.4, 5.79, 4.56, 5.14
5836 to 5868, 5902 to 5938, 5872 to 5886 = 0.9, 5.68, 5.4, 5.57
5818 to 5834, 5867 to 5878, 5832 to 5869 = -0.6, 5.79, 5.43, 5.6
